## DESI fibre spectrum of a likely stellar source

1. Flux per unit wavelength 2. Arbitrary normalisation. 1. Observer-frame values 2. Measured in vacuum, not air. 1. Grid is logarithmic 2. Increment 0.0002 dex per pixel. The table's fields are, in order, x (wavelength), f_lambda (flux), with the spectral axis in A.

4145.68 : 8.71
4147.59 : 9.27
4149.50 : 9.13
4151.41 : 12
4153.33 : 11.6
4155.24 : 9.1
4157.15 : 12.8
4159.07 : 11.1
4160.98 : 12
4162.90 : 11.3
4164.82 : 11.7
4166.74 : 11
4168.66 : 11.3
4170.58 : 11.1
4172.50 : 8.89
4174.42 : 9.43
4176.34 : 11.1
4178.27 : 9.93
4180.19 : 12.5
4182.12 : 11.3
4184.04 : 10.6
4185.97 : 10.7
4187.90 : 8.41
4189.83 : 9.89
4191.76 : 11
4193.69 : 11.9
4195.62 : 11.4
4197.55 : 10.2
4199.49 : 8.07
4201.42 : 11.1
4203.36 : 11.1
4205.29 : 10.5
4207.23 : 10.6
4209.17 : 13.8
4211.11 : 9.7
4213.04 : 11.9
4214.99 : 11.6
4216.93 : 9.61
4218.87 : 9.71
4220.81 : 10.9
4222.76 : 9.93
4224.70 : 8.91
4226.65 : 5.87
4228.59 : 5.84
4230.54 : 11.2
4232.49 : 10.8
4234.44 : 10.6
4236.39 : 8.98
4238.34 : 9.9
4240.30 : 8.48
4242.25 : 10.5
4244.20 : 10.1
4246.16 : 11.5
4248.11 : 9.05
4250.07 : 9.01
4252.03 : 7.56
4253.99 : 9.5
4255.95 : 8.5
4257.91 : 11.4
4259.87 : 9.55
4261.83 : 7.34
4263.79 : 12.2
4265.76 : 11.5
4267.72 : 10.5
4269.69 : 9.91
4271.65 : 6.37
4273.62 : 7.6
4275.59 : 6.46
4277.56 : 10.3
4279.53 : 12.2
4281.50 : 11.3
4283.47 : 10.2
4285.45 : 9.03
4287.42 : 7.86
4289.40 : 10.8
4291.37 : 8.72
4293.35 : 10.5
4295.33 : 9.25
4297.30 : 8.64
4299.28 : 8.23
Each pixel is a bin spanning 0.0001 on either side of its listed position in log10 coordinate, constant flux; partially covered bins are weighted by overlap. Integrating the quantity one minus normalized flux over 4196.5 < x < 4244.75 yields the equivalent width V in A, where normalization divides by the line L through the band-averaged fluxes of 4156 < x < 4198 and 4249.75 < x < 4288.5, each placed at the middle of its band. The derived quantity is 1.0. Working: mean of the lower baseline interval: 10.9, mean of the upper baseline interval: 9.42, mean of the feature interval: 10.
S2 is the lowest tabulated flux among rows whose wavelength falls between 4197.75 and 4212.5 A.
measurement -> 8.07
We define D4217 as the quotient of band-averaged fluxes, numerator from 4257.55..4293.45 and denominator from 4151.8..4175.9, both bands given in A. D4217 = 0.88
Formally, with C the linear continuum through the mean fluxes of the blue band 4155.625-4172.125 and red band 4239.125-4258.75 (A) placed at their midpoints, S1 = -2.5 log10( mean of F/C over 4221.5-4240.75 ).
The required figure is 0.095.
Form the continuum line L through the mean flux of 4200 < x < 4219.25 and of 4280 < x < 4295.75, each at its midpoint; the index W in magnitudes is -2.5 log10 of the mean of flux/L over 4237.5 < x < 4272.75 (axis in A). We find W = 0.074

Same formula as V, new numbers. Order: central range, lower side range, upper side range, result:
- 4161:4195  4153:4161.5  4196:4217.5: 1.0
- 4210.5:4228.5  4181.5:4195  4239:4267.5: 1.0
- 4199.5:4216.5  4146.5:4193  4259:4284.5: -1.2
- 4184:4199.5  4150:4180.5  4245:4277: 0.2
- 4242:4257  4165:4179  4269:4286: 0.3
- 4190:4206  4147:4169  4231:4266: -0.2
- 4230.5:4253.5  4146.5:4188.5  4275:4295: 0.9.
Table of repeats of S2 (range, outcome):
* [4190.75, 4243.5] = 5.84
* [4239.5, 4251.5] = 8.48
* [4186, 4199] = 8.41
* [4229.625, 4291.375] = 6.37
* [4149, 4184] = 8.89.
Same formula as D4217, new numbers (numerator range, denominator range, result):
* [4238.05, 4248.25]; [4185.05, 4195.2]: 0.96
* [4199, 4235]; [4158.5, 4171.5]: 0.89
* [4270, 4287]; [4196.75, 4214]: 0.85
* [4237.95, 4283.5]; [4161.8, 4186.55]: 0.89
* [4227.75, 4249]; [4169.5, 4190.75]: 0.94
